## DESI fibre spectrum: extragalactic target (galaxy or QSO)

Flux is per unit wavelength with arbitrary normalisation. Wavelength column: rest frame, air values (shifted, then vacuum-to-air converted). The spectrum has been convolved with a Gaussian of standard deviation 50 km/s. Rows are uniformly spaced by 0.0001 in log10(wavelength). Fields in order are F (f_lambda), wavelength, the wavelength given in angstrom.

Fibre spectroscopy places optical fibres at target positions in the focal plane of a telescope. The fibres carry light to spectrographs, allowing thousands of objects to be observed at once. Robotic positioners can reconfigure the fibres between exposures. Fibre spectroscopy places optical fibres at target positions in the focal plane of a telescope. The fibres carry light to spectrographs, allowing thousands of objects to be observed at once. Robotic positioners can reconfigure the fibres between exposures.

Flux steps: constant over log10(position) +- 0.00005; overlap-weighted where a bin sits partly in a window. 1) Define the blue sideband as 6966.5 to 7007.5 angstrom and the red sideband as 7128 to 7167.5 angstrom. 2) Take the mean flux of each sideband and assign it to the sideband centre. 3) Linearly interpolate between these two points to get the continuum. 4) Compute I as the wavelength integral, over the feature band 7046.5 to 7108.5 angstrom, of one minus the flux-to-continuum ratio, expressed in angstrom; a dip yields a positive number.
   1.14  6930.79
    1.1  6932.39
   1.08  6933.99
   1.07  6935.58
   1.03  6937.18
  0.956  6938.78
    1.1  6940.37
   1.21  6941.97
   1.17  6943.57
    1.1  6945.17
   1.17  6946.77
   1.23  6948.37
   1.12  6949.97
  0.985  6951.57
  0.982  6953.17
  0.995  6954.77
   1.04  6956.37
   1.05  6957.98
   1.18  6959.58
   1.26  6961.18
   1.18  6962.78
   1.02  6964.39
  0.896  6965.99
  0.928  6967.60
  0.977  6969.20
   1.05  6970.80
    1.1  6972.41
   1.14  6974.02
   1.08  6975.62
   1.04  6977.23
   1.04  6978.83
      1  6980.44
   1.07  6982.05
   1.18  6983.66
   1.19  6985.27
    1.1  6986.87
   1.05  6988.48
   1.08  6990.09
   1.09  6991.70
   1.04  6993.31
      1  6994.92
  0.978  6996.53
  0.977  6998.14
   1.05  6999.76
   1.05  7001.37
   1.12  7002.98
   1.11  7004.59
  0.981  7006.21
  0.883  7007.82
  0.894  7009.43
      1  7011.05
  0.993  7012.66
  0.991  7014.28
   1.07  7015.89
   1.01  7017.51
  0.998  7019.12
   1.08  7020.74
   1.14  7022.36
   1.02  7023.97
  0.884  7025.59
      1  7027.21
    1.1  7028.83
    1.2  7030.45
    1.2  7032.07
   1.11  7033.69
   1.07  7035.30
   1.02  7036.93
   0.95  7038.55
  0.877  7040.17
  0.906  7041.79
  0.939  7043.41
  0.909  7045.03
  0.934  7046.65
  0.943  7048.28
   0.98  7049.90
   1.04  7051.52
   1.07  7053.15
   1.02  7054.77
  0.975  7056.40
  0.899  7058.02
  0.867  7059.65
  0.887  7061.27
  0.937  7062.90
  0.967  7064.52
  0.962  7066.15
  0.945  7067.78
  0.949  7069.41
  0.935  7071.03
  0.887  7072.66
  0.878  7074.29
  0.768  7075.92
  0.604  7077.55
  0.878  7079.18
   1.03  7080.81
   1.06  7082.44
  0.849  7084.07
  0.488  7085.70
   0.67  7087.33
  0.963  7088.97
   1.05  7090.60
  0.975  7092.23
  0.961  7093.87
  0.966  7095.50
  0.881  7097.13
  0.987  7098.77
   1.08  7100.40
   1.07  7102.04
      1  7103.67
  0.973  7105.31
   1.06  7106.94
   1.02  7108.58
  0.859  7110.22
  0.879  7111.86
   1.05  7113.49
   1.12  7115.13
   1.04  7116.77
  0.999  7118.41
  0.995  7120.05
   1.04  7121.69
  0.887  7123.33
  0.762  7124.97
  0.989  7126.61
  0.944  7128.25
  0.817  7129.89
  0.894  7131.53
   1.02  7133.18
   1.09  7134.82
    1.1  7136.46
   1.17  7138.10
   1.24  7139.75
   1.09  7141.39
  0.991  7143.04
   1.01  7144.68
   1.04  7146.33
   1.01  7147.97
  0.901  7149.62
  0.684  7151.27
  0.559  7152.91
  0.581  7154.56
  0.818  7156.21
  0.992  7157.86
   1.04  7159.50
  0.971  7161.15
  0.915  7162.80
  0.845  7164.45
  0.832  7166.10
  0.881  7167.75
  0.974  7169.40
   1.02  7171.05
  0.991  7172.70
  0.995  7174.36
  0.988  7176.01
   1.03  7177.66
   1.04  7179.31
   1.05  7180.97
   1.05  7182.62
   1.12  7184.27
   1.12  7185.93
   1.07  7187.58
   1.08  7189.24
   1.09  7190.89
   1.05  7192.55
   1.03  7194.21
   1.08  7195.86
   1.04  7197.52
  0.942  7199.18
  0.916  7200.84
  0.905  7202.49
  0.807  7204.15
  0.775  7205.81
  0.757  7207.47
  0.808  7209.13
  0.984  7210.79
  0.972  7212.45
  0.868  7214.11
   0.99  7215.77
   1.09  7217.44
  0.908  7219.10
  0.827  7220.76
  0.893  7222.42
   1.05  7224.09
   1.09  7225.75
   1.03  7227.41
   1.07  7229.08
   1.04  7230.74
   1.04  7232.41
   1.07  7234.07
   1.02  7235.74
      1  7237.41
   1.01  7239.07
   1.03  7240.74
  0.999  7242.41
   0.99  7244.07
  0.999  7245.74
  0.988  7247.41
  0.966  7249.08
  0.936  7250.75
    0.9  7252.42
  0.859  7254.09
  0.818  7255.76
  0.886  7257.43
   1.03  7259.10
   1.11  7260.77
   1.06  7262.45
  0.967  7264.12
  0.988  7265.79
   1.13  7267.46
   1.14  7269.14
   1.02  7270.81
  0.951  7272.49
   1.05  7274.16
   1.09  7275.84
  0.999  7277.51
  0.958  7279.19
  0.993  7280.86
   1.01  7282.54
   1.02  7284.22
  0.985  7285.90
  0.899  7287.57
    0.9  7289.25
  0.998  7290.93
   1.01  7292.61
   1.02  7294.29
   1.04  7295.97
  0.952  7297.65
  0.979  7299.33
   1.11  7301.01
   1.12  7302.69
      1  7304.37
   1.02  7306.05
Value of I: 3.5 angstrom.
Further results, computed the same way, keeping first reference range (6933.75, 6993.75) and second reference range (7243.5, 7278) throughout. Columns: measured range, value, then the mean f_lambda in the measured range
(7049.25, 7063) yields 1.1 angstrom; 0.965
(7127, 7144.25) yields -0.1 angstrom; 1.03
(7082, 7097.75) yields 2.4 angstrom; 0.882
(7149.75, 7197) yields 2.7 angstrom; 0.96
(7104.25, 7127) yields 1.3 angstrom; 0.976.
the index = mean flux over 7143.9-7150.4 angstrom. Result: 0.99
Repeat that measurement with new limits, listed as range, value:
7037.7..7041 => 0.915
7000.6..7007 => 1.07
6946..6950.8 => 1.17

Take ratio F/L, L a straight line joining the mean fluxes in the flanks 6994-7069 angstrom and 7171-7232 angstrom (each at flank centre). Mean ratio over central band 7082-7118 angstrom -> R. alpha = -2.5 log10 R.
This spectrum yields 0.04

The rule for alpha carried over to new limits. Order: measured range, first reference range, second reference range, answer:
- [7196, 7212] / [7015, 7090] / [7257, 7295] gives 0.115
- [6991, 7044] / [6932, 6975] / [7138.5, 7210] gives 0.022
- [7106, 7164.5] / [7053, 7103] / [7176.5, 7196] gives 0.040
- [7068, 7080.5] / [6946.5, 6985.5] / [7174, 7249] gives 0.210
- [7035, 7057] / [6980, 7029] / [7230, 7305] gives 0.064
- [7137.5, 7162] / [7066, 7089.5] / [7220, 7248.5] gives -0.016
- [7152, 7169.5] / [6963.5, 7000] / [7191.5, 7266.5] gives 0.166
